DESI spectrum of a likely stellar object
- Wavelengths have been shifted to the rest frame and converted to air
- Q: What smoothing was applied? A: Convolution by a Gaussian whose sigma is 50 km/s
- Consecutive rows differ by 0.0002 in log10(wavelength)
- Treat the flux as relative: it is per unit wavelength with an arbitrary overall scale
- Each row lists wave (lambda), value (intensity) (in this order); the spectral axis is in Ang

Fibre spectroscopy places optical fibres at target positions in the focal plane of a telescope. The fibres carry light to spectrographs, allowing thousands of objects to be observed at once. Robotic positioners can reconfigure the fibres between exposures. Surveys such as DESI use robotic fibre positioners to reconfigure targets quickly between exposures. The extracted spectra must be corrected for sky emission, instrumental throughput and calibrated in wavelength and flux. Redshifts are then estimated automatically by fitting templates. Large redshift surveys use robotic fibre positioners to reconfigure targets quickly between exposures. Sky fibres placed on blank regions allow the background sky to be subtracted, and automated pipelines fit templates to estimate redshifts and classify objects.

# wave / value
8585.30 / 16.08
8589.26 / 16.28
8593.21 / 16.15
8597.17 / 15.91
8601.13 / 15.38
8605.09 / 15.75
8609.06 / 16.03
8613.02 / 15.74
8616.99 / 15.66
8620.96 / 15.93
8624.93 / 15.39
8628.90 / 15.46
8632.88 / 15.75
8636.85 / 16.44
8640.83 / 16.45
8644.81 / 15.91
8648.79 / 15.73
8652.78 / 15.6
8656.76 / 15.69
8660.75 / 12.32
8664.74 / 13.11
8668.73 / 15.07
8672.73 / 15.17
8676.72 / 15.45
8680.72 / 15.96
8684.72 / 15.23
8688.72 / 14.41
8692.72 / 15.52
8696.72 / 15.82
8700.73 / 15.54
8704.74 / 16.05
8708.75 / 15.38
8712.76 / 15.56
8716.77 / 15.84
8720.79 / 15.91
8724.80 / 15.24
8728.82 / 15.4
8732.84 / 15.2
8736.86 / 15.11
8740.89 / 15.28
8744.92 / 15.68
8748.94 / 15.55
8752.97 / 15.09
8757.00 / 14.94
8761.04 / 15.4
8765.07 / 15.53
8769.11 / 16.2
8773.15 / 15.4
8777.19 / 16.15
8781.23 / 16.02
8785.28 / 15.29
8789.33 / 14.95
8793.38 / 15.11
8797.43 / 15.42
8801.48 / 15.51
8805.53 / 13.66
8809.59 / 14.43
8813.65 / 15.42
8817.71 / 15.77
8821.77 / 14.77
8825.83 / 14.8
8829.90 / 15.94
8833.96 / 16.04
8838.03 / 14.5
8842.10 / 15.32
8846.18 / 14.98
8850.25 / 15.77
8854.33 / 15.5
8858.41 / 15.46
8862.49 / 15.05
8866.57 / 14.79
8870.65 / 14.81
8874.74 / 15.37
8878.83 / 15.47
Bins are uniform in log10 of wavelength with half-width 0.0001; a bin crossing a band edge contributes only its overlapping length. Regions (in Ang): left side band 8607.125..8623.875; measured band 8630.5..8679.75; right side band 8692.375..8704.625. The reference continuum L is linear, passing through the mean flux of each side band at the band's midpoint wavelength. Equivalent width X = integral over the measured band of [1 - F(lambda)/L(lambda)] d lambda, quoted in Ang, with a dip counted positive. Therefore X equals 1.6 Ang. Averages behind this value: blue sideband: 15.8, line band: 15.2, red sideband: 15.7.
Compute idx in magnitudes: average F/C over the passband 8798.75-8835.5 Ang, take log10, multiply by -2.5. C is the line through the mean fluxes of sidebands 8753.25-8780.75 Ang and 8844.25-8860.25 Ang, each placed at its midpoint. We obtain 0.02 mag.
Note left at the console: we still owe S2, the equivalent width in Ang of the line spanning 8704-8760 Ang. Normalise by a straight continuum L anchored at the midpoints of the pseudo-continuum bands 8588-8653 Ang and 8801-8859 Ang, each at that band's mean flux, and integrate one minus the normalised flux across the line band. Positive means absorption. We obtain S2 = 0.2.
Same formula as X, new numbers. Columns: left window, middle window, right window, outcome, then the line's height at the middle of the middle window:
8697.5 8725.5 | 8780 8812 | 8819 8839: 0.7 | 15.4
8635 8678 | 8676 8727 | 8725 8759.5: -1.0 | 15.2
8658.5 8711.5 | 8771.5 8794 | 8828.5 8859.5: -0.4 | 15.3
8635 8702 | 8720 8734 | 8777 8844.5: -0.2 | 15.2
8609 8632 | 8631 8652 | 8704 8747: -0.5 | 15.6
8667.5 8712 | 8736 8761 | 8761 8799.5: 0.3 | 15.5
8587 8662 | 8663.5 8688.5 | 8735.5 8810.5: 0.9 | 15.6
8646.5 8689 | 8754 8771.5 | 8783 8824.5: -0.6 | 15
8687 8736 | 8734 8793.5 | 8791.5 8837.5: -0.5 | 15.3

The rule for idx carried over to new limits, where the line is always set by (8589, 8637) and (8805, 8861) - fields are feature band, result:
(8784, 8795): 0.02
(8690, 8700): 0.00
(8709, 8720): -0.01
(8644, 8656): 0.00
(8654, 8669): 0.12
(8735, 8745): 0.01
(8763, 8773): -0.03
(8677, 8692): 0.02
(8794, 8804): 0.00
